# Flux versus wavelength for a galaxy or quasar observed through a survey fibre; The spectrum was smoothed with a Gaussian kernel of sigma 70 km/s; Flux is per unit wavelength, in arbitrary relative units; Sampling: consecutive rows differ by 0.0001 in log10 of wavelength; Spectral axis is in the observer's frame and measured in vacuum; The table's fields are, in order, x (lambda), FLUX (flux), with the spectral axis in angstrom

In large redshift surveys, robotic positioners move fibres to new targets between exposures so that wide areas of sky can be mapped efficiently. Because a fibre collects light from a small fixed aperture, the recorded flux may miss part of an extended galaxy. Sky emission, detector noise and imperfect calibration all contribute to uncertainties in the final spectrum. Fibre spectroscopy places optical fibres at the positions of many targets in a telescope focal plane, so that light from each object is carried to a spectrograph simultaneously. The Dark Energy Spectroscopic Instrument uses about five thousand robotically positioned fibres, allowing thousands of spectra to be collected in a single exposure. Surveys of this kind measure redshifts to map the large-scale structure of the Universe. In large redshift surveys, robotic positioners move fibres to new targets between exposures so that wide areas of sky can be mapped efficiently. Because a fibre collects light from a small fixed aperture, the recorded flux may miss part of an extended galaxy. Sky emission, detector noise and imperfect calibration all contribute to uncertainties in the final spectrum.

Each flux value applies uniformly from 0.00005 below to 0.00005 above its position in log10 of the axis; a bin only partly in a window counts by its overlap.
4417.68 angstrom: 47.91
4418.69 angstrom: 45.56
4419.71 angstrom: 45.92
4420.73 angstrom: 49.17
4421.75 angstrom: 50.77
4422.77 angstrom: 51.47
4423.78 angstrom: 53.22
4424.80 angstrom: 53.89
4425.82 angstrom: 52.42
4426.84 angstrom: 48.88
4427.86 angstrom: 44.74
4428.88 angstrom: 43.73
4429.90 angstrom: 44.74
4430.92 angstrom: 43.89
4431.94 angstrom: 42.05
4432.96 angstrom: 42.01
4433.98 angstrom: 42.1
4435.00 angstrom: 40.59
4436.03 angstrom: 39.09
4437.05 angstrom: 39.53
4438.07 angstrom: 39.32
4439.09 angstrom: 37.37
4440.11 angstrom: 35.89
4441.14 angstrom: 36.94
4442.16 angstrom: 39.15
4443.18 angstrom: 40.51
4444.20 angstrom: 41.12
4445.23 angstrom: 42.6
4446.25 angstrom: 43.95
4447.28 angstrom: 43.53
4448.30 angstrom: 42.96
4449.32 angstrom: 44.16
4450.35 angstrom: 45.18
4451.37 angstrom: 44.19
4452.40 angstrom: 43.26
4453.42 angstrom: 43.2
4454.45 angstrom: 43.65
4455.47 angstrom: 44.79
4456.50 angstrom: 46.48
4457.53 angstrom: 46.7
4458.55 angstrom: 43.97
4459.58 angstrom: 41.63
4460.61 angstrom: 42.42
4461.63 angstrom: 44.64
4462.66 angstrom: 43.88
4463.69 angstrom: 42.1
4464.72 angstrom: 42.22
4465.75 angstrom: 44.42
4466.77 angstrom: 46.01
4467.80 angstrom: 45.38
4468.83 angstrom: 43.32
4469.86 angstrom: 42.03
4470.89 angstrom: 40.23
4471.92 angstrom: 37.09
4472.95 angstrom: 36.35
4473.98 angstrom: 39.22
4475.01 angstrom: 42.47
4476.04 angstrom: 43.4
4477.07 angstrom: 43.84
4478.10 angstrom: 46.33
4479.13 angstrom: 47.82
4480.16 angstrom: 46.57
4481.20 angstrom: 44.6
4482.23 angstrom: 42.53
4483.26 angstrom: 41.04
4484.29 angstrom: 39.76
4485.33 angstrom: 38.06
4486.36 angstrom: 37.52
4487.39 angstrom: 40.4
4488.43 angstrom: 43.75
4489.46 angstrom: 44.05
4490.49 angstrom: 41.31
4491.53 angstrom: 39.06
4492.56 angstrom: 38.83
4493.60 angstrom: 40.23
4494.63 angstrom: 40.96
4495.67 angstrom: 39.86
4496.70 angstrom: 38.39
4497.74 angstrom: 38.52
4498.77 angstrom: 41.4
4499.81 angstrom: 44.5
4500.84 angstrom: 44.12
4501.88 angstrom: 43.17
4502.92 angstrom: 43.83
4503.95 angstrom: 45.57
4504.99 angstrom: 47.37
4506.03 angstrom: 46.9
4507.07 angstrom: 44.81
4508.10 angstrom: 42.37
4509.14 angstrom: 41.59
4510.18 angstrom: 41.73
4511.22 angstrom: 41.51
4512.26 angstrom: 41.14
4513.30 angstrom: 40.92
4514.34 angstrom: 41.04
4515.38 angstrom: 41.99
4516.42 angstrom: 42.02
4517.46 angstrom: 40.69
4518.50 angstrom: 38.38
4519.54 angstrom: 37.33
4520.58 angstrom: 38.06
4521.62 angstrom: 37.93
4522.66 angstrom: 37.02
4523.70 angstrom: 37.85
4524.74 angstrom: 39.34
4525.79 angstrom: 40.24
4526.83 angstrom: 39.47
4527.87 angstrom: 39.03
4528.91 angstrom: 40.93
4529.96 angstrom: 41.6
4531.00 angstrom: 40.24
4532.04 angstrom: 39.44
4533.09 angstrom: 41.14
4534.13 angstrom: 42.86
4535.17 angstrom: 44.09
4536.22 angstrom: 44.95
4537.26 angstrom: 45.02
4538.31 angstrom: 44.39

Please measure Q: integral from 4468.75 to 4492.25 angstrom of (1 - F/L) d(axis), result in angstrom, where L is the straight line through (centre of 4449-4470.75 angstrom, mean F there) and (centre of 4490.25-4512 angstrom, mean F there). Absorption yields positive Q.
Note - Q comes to 0.7 angstrom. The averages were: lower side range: 43.9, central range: 41.7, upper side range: 42.2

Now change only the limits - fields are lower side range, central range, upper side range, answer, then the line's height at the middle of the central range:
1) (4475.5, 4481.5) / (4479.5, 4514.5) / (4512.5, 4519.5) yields 0.79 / 43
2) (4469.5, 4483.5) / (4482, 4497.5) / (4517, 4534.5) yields 0.49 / 41.6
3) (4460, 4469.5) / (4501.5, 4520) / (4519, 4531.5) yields -0.98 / 40.2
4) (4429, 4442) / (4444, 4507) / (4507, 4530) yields -3.88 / 40.3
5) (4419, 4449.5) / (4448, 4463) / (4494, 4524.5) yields -0.32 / 43.2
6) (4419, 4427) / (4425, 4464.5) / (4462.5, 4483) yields 3.61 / 47.3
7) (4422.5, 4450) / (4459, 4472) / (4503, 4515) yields 0.10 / 43.2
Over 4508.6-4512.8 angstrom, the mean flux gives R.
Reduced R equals 41.4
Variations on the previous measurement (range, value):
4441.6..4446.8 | 41.4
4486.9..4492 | 41.7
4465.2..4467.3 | 45.3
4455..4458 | 45.9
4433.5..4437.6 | 40.3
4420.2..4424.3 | 51.2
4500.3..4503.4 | 43.7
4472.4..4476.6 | 40.4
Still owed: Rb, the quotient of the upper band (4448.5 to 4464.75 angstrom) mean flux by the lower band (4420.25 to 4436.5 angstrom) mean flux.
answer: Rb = 0.9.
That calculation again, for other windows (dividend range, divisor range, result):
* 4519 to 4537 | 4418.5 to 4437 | 0.87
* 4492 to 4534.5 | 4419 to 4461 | 0.93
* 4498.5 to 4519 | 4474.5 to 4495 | 1.01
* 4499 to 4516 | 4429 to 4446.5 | 1.06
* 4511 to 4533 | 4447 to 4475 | 0.92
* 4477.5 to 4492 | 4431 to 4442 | 1.07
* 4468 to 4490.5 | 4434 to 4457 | 1.01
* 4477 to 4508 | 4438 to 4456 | 1.02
